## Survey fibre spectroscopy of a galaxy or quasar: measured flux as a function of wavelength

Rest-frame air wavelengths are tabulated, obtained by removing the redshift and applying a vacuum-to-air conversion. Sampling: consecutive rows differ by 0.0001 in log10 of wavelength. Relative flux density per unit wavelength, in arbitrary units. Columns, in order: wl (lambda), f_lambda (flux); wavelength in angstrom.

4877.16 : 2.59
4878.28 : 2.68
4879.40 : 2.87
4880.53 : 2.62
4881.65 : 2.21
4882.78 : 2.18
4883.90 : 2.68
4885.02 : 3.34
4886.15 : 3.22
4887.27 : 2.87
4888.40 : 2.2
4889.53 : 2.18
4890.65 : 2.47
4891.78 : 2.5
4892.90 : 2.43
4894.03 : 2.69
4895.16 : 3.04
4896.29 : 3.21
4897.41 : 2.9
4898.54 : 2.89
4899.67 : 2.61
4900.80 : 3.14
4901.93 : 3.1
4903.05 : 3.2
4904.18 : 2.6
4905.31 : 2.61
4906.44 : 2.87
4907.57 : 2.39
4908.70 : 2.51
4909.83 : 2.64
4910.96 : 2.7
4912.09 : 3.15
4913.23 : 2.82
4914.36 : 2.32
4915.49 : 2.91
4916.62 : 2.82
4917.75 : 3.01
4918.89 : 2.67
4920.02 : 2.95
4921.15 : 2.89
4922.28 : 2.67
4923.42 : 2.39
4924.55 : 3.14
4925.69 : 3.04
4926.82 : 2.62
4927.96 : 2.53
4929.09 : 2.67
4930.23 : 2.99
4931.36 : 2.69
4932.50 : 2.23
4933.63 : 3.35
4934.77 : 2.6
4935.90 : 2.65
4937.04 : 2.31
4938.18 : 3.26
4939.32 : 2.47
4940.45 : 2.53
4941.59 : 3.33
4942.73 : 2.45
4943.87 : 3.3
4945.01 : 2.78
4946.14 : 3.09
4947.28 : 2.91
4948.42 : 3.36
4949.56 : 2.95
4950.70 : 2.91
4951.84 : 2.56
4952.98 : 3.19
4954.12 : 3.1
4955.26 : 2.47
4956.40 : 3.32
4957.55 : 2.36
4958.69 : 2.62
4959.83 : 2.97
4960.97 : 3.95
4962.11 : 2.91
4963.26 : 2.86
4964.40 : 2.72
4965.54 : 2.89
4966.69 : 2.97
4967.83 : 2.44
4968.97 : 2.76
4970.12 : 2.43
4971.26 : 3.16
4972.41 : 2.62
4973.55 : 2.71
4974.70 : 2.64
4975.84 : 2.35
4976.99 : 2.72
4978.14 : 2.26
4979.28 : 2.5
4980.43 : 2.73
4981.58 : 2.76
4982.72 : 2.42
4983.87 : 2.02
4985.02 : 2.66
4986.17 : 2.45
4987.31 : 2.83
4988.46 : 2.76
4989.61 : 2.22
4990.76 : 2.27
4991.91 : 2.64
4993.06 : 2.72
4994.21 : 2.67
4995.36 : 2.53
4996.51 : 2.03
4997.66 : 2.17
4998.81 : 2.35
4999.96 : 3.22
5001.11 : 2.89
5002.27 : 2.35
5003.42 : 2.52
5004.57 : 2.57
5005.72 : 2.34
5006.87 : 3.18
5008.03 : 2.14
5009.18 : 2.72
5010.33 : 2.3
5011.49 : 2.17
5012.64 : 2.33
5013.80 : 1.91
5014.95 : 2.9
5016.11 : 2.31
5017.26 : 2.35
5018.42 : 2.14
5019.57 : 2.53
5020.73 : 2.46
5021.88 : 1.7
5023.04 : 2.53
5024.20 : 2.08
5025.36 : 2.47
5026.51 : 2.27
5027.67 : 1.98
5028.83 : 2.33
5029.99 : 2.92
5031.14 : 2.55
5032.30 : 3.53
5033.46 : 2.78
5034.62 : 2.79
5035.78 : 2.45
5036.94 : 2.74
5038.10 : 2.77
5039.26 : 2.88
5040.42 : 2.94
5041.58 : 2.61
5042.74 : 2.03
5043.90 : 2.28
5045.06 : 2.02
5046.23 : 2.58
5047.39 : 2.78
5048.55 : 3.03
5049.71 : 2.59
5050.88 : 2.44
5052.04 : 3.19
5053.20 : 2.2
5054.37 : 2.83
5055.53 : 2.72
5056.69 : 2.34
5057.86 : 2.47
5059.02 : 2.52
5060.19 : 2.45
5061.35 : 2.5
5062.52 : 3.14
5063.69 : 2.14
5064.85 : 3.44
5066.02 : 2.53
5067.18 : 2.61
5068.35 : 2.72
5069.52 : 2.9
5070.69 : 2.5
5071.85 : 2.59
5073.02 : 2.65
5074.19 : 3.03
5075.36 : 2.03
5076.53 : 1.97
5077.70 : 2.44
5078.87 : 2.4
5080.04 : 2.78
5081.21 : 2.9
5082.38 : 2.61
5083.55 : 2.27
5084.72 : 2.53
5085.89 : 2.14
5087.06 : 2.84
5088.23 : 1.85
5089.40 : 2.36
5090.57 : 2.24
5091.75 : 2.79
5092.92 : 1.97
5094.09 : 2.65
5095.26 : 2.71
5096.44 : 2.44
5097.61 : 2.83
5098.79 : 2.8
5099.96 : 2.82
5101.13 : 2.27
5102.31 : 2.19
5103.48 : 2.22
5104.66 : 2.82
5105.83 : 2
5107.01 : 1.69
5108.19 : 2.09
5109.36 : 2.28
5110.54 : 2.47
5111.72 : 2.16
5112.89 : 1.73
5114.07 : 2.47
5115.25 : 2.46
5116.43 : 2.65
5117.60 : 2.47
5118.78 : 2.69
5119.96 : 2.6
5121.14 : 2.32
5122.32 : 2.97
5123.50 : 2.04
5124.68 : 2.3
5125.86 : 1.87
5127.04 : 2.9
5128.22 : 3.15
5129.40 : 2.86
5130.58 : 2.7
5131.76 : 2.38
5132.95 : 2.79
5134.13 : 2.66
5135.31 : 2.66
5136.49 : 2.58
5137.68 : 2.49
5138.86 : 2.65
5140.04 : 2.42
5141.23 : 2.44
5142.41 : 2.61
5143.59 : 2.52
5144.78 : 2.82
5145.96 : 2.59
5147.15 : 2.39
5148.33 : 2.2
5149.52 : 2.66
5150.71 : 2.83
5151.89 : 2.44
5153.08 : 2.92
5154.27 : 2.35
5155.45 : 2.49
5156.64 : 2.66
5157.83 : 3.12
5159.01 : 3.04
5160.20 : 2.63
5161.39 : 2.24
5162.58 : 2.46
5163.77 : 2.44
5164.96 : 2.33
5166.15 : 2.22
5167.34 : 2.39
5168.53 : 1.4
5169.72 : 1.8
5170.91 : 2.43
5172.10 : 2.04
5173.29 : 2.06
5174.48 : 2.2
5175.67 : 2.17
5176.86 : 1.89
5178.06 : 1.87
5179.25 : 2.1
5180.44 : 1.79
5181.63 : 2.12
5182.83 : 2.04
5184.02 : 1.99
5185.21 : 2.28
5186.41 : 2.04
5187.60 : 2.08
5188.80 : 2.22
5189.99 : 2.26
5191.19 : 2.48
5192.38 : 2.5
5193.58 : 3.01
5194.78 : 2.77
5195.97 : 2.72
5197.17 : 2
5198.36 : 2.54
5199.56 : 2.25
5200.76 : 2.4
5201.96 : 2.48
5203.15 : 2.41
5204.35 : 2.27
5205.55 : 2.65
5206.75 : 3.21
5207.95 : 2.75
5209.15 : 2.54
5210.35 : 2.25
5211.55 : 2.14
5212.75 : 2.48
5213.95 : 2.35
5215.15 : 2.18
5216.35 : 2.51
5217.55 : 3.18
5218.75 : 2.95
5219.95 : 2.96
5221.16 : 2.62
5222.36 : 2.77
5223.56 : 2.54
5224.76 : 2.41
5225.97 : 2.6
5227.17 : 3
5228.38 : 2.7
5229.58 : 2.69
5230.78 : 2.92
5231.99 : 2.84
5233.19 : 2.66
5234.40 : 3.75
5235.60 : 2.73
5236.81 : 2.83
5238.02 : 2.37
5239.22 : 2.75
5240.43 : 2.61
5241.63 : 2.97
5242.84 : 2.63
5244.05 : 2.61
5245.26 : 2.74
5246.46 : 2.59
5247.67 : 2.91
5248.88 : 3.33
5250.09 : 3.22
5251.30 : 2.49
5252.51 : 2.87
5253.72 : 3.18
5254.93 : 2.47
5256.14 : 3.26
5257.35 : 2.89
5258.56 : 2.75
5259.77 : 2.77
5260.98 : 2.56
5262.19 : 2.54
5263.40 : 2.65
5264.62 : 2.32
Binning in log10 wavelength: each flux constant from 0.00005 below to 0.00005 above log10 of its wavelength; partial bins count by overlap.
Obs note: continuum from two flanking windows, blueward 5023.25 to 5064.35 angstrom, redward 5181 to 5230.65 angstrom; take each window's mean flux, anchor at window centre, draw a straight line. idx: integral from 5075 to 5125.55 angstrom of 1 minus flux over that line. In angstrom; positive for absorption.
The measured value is 3.0 angstrom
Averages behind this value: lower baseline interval 2.58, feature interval 2.4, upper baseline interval 2.5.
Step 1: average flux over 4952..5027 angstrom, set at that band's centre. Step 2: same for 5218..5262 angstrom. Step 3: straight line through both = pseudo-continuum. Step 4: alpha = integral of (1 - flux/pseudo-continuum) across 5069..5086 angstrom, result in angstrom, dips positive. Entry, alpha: 0.8 angstrom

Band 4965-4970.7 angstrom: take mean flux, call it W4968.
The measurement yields 2.7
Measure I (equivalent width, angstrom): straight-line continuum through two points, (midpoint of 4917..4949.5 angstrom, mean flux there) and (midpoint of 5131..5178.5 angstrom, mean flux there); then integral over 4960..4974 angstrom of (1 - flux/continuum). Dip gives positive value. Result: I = -0.6 angstrom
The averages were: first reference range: 2.82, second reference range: 2.43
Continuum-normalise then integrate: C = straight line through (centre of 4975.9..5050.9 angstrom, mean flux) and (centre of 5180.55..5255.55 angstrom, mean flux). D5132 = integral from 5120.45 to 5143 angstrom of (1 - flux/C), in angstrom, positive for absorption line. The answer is -0.03 angstrom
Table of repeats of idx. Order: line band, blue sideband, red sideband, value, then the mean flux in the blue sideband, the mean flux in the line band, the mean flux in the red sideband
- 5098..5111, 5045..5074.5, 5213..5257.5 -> 1.7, 2.66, 2.34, 2.78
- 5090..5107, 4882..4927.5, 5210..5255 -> 1.8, 2.76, 2.45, 2.74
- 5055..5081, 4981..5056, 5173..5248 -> -0.7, 2.52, 2.59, 2.51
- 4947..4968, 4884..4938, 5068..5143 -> -1.8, 2.76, 2.93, 2.48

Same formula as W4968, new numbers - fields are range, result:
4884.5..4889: 2.89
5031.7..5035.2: 3.03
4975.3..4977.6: 2.52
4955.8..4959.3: 2.76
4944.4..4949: 3.04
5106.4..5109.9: 2.02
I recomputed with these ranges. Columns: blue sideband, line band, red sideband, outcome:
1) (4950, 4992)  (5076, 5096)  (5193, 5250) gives 1.9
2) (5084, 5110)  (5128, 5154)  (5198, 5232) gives -1.5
